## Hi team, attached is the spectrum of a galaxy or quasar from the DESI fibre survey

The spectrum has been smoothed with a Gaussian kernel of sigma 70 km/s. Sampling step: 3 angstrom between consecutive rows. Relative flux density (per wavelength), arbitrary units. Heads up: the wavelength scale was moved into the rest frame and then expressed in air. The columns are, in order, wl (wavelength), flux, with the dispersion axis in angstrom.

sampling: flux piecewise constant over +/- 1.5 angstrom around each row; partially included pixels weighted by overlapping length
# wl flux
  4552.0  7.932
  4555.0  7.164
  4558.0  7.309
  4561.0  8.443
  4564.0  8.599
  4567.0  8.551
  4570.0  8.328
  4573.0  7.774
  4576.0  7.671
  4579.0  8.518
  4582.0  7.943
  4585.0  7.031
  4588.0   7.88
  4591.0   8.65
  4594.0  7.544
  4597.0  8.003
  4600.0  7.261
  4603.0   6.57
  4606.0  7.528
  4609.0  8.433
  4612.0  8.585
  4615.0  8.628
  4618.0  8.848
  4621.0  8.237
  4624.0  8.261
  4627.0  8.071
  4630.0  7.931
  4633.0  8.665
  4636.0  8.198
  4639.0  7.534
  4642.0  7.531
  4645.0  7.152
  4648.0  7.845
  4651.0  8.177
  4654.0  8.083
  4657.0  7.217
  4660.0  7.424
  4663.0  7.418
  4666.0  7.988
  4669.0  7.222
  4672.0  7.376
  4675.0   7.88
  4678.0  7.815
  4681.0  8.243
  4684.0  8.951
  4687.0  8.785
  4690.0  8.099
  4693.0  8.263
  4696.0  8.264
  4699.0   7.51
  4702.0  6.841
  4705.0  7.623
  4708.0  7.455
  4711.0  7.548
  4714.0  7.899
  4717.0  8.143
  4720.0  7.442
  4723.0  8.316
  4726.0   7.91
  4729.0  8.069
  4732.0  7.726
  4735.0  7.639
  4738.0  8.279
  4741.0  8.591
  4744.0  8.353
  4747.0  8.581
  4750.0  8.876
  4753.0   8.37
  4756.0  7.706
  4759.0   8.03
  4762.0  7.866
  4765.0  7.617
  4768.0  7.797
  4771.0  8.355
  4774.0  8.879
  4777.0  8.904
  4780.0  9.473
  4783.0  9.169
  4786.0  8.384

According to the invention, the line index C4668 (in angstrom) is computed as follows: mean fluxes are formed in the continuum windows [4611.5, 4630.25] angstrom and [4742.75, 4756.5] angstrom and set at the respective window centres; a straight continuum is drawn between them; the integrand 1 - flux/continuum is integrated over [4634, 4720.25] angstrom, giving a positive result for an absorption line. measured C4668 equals 6.2 angstrom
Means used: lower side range 8.38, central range 7.8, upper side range 8.43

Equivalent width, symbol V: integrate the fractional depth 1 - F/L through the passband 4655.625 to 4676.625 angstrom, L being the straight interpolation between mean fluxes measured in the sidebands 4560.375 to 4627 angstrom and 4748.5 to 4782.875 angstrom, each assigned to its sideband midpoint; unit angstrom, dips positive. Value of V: 1.76 angstrom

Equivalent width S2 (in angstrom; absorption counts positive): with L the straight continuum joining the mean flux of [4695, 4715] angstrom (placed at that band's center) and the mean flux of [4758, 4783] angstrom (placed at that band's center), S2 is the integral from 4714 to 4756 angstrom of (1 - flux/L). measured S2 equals -1.0 angstrom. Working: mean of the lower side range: 7.57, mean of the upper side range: 8.42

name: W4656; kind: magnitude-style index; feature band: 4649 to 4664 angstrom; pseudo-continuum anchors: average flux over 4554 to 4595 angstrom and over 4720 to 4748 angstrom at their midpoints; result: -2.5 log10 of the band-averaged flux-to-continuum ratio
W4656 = 0.05 mag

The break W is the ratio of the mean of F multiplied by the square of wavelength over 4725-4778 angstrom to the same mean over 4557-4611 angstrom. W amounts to 1.1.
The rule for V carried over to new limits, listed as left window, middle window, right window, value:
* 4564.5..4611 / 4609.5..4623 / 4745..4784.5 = -1.0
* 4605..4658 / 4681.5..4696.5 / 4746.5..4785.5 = -0.5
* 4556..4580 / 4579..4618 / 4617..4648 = 0.8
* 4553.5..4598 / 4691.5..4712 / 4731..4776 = 1.2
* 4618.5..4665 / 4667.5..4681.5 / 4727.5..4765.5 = 0.5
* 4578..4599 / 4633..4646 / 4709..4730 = 0.3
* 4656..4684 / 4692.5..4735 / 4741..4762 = 1.3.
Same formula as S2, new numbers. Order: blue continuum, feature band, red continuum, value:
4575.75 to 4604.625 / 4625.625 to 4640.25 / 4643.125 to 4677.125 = -0.8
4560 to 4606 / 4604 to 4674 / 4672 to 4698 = 1.3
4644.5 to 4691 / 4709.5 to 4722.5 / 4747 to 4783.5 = 0.5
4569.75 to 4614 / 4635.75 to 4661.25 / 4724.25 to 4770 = 0.9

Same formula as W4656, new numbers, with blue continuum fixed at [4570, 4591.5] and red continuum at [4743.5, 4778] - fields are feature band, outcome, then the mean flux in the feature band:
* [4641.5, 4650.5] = 0.06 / 7.58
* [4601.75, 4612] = 0.04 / 7.69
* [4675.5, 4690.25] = -0.03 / 8.37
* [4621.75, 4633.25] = -0.02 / 8.19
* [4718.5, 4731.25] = 0.04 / 7.92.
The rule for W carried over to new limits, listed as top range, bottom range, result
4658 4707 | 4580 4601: 1.05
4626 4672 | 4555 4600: 1.00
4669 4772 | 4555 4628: 1.05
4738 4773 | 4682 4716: 1.06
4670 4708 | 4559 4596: 1.03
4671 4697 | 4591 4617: 1.08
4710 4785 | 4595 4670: 1.10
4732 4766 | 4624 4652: 1.08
